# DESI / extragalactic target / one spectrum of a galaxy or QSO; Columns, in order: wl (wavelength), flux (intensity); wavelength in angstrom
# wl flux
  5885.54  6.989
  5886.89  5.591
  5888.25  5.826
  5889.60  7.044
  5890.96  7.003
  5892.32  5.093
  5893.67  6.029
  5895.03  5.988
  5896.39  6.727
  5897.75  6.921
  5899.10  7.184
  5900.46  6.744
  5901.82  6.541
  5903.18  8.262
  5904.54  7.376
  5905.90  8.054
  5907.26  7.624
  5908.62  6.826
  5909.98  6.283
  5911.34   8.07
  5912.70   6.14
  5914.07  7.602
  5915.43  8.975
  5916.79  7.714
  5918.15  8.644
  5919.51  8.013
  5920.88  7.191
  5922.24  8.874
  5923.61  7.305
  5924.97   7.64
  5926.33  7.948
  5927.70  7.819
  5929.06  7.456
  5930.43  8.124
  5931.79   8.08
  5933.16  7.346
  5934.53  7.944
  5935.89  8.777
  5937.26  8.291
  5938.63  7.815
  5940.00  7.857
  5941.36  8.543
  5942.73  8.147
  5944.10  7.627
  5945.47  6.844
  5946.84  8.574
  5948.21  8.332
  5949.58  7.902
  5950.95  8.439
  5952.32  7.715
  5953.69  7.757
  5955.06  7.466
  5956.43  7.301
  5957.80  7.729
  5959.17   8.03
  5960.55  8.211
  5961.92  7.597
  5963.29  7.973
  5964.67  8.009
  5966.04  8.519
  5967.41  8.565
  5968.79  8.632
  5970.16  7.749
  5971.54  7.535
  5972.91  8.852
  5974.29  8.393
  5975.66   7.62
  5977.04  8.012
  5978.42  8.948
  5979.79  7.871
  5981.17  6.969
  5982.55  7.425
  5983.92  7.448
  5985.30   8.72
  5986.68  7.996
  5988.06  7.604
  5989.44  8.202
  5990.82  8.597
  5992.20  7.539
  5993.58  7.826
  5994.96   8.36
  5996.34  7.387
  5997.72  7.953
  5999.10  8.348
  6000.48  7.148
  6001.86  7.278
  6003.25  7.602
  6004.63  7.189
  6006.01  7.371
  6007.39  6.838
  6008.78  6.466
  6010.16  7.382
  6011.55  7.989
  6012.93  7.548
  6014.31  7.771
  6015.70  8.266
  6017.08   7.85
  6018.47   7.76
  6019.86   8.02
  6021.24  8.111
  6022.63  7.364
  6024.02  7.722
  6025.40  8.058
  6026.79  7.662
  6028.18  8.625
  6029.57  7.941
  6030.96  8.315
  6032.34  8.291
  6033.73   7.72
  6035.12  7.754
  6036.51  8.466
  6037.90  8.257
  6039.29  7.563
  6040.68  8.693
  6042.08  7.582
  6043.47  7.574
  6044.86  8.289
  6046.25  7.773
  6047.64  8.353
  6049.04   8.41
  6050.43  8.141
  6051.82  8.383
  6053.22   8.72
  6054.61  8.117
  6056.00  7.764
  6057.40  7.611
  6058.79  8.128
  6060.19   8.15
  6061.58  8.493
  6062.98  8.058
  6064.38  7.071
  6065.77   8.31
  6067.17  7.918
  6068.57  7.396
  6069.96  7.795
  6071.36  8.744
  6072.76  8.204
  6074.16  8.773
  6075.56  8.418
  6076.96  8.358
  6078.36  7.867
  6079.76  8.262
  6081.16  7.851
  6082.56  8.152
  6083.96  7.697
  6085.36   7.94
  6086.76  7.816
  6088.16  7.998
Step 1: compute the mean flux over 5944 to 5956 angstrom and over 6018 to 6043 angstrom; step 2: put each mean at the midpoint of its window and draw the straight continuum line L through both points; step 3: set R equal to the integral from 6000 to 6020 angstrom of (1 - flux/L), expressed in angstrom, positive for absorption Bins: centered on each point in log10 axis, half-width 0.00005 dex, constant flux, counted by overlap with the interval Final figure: 1.2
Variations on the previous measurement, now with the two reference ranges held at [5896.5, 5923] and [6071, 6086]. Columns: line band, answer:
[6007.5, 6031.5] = 0.5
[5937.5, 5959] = -0.6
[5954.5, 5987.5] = -1.0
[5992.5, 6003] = 0.2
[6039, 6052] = 0.0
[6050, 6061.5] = -0.1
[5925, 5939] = -0.6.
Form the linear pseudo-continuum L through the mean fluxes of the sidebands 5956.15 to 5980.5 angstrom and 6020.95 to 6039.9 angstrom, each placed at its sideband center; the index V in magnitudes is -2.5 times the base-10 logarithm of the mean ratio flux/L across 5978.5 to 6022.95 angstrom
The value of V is 0.05 mag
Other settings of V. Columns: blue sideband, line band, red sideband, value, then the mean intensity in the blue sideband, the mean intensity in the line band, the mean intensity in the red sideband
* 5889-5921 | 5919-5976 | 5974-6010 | -0.075 mag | 7.17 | 7.97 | 7.72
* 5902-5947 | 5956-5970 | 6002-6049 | -0.035 mag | 7.79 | 8.06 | 7.82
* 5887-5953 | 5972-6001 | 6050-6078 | -0.024 mag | 7.51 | 7.97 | 8.12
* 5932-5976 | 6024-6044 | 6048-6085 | 0.007 mag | 8.01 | 8.03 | 8.11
